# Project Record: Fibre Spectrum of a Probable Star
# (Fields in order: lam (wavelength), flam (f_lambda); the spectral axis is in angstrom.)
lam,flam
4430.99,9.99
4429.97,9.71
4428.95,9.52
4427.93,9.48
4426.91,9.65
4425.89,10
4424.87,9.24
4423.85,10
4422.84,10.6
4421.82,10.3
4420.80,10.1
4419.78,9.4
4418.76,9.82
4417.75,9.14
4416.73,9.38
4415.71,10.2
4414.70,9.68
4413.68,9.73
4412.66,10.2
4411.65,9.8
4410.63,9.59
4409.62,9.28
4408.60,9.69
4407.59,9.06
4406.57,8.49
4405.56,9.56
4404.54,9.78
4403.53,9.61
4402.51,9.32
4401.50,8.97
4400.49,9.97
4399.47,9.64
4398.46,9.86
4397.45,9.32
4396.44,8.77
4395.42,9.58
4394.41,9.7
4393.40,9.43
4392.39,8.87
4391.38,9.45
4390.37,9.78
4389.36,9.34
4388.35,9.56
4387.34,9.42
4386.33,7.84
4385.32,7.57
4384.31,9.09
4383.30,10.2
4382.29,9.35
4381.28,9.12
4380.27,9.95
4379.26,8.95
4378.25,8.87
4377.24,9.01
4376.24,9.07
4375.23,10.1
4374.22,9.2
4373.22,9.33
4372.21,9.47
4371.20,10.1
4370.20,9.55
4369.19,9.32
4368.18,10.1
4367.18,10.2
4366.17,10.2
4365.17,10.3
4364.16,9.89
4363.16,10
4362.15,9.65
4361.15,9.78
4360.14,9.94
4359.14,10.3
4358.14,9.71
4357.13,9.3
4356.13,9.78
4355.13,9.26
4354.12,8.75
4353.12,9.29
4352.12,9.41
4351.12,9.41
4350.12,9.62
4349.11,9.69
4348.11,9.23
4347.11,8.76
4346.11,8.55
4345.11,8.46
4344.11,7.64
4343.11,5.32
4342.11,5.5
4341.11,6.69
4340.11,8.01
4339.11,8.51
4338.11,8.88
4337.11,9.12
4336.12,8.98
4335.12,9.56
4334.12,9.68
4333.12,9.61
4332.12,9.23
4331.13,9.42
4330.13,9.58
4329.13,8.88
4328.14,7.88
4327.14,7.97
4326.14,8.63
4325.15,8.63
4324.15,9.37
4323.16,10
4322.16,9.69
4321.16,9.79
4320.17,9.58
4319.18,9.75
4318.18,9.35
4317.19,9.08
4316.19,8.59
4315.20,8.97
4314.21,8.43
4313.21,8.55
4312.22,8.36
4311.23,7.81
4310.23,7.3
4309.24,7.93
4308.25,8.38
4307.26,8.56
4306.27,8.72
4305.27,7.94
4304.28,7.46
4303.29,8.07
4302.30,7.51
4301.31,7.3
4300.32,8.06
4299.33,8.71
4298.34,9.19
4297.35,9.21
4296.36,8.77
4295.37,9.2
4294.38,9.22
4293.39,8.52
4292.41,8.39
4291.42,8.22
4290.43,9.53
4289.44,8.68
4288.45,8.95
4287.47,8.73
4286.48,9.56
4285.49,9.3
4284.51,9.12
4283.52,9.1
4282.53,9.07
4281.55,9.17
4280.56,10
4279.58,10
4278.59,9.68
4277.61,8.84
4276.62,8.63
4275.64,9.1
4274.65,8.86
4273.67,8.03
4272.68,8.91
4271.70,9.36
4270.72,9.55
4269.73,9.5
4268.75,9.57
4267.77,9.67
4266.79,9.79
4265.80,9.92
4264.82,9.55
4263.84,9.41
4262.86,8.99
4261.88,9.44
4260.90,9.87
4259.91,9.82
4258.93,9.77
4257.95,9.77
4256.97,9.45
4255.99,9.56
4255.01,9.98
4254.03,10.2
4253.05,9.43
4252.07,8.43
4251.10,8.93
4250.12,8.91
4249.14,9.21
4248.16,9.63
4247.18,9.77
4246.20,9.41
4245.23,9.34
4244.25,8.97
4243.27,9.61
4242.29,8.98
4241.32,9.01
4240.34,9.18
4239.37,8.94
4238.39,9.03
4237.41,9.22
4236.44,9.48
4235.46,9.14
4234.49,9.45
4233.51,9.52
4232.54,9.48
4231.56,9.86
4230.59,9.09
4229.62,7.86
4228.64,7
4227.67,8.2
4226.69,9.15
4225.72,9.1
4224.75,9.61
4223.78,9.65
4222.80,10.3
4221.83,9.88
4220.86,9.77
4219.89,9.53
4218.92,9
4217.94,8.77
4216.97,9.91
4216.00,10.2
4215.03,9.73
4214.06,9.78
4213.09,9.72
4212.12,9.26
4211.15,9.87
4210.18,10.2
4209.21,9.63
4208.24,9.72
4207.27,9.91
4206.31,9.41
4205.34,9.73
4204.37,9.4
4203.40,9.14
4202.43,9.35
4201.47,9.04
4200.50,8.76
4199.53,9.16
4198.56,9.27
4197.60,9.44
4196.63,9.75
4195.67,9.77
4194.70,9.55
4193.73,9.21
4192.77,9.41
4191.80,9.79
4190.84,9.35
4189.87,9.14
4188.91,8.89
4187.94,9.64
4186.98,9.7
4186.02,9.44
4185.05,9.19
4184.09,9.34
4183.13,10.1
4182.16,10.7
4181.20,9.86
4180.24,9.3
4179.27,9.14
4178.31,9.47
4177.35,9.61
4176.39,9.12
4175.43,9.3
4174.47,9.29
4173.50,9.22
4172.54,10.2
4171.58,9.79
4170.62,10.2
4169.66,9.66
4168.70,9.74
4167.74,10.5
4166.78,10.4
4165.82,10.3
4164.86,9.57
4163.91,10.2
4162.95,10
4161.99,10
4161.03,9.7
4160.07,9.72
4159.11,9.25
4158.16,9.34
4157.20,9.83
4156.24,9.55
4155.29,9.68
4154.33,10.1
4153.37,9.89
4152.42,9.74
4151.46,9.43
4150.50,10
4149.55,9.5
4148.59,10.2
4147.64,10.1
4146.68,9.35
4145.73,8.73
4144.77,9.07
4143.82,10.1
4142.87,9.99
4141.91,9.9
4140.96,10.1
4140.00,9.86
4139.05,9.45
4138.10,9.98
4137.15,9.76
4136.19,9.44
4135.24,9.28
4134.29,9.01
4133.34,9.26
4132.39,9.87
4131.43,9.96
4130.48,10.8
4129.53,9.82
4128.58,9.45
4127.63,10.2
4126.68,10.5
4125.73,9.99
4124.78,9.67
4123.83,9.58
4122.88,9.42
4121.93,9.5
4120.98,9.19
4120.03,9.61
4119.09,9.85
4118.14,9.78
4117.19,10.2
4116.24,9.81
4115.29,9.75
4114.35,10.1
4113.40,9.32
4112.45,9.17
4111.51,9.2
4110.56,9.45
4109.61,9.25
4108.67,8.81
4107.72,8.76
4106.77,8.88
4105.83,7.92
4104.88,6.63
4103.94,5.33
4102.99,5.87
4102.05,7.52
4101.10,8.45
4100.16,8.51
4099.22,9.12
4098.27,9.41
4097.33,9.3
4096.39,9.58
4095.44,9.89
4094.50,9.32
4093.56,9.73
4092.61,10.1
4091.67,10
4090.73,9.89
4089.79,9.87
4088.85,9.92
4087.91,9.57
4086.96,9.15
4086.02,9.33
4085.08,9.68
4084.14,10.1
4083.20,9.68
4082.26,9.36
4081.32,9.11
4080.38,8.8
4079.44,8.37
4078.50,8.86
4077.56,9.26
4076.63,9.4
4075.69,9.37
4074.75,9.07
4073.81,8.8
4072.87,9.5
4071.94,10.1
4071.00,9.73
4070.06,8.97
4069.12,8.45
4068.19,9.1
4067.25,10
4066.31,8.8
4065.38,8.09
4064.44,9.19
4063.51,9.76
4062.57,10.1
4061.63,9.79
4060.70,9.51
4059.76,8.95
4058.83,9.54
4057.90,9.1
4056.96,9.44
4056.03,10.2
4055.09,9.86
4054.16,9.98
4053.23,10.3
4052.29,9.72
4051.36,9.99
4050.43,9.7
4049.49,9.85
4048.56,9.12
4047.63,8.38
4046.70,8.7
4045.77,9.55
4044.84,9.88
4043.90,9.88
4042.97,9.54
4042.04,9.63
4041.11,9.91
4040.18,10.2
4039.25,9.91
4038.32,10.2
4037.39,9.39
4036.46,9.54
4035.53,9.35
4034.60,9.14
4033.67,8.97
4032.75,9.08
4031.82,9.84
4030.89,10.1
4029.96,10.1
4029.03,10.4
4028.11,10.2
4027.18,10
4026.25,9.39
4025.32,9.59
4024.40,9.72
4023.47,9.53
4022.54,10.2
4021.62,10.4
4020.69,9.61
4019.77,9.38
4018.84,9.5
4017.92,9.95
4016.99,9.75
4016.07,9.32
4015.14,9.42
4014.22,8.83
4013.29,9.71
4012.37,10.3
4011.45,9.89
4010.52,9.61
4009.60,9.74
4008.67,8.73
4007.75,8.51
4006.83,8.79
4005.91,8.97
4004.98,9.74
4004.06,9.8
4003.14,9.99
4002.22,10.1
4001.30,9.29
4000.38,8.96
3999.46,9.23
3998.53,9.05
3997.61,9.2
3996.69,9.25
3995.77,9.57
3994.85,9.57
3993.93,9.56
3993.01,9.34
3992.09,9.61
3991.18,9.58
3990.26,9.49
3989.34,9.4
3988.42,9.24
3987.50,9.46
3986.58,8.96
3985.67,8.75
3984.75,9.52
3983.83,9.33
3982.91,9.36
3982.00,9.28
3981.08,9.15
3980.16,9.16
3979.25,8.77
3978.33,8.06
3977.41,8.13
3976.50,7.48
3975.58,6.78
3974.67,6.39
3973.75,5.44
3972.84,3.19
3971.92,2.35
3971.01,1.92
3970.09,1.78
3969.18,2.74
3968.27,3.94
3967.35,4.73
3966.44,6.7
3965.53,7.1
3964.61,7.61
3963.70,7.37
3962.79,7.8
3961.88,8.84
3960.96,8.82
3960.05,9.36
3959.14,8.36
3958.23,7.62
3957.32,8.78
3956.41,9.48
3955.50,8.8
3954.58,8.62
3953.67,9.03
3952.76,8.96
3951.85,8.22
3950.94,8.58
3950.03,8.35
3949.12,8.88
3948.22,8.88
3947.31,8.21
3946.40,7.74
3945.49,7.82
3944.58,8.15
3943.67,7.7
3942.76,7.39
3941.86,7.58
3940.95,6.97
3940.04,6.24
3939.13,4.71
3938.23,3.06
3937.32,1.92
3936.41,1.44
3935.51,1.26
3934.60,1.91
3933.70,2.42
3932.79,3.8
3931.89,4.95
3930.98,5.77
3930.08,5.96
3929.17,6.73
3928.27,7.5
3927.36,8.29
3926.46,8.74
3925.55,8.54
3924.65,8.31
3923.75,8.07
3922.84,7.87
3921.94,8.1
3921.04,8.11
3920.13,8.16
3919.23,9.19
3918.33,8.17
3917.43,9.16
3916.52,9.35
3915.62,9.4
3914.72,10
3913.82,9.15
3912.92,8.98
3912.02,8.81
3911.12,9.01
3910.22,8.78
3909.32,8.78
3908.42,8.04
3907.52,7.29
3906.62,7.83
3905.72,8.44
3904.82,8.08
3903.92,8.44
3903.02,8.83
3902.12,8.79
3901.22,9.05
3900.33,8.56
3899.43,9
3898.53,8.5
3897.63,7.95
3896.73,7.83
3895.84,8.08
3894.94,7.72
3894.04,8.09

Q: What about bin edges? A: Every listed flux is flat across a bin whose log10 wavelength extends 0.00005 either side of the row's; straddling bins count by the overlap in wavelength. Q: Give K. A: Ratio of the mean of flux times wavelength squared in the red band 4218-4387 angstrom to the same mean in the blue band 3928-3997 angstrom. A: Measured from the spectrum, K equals 1.5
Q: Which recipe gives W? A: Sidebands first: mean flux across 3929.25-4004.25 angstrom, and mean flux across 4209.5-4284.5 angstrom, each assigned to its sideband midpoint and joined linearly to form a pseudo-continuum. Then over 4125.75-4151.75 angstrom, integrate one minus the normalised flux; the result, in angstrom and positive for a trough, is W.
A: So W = -3.5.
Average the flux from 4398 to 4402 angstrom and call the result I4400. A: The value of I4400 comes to 9.61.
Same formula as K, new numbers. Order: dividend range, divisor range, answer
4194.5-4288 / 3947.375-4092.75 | 1.16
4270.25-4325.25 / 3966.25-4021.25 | 1.22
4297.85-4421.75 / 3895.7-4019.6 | 1.39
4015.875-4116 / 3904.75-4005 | 1.29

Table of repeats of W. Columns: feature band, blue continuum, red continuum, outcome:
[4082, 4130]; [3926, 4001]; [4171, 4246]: -4.2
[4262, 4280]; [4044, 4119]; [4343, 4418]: 0.1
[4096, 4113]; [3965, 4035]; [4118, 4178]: 1.8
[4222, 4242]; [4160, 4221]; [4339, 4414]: 0.8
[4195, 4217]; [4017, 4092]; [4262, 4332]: -1.0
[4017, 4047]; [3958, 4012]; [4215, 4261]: -4.9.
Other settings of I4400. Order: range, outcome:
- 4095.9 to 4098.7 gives 9.43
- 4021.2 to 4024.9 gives 9.97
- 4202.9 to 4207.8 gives 9.52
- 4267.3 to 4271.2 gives 9.57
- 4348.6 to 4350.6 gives 9.62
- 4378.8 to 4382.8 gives 9.34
